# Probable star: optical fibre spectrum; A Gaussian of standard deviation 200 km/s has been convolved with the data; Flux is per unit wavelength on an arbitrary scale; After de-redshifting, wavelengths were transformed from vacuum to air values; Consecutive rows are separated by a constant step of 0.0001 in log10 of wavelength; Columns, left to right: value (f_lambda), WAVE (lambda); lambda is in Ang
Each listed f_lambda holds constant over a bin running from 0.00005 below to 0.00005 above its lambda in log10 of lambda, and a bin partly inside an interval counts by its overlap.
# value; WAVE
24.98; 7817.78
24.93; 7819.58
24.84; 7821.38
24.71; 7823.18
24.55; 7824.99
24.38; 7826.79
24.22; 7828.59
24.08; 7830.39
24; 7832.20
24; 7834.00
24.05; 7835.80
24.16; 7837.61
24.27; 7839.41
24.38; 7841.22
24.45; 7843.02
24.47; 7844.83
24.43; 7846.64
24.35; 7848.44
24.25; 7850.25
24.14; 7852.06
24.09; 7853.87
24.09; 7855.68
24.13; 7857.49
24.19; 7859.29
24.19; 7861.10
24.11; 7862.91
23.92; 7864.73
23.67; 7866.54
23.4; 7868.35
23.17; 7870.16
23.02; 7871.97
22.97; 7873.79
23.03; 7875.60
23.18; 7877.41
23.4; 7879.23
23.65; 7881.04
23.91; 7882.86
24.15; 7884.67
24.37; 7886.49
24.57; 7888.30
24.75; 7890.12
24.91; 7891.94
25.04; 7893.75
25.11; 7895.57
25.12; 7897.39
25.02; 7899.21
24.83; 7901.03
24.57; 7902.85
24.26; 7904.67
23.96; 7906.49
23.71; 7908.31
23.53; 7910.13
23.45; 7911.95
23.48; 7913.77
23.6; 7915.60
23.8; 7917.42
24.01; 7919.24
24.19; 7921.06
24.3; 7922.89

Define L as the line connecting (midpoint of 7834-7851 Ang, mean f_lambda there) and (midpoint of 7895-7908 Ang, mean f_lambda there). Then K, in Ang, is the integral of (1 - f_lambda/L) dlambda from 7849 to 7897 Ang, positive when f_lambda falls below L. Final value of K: 0.9 Ang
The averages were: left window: 24.3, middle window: 24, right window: 24.6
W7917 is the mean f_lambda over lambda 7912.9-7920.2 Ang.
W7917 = 23.7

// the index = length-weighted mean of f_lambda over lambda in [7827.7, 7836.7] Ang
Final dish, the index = 24.1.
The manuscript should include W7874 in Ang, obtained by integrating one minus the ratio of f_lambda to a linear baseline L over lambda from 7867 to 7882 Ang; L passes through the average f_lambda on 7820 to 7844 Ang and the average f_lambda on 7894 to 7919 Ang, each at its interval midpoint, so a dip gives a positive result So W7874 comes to 0.6 Ang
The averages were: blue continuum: 24.3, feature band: 23.2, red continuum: 24.2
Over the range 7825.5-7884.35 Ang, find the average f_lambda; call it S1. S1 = 23.9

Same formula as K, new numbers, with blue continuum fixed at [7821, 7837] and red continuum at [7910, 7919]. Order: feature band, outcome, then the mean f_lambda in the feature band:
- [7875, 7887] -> 0.1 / 23.7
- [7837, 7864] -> -0.1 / 24.2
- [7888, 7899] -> -0.5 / 24.9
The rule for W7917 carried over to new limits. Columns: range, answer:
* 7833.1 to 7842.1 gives 24.2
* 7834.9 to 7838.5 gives 24.1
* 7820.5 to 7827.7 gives 24.6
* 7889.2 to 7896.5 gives 24.9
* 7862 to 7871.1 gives 23.6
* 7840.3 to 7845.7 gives 24.4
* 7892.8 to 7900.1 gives 25.1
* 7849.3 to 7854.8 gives 24.1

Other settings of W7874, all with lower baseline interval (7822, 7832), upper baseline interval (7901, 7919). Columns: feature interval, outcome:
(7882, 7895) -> -0.3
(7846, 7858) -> 0.0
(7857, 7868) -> 0.1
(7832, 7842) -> 0.1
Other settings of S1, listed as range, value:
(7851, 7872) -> 23.9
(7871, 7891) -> 23.7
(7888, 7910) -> 24.6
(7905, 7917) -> 23.7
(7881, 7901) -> 24.6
